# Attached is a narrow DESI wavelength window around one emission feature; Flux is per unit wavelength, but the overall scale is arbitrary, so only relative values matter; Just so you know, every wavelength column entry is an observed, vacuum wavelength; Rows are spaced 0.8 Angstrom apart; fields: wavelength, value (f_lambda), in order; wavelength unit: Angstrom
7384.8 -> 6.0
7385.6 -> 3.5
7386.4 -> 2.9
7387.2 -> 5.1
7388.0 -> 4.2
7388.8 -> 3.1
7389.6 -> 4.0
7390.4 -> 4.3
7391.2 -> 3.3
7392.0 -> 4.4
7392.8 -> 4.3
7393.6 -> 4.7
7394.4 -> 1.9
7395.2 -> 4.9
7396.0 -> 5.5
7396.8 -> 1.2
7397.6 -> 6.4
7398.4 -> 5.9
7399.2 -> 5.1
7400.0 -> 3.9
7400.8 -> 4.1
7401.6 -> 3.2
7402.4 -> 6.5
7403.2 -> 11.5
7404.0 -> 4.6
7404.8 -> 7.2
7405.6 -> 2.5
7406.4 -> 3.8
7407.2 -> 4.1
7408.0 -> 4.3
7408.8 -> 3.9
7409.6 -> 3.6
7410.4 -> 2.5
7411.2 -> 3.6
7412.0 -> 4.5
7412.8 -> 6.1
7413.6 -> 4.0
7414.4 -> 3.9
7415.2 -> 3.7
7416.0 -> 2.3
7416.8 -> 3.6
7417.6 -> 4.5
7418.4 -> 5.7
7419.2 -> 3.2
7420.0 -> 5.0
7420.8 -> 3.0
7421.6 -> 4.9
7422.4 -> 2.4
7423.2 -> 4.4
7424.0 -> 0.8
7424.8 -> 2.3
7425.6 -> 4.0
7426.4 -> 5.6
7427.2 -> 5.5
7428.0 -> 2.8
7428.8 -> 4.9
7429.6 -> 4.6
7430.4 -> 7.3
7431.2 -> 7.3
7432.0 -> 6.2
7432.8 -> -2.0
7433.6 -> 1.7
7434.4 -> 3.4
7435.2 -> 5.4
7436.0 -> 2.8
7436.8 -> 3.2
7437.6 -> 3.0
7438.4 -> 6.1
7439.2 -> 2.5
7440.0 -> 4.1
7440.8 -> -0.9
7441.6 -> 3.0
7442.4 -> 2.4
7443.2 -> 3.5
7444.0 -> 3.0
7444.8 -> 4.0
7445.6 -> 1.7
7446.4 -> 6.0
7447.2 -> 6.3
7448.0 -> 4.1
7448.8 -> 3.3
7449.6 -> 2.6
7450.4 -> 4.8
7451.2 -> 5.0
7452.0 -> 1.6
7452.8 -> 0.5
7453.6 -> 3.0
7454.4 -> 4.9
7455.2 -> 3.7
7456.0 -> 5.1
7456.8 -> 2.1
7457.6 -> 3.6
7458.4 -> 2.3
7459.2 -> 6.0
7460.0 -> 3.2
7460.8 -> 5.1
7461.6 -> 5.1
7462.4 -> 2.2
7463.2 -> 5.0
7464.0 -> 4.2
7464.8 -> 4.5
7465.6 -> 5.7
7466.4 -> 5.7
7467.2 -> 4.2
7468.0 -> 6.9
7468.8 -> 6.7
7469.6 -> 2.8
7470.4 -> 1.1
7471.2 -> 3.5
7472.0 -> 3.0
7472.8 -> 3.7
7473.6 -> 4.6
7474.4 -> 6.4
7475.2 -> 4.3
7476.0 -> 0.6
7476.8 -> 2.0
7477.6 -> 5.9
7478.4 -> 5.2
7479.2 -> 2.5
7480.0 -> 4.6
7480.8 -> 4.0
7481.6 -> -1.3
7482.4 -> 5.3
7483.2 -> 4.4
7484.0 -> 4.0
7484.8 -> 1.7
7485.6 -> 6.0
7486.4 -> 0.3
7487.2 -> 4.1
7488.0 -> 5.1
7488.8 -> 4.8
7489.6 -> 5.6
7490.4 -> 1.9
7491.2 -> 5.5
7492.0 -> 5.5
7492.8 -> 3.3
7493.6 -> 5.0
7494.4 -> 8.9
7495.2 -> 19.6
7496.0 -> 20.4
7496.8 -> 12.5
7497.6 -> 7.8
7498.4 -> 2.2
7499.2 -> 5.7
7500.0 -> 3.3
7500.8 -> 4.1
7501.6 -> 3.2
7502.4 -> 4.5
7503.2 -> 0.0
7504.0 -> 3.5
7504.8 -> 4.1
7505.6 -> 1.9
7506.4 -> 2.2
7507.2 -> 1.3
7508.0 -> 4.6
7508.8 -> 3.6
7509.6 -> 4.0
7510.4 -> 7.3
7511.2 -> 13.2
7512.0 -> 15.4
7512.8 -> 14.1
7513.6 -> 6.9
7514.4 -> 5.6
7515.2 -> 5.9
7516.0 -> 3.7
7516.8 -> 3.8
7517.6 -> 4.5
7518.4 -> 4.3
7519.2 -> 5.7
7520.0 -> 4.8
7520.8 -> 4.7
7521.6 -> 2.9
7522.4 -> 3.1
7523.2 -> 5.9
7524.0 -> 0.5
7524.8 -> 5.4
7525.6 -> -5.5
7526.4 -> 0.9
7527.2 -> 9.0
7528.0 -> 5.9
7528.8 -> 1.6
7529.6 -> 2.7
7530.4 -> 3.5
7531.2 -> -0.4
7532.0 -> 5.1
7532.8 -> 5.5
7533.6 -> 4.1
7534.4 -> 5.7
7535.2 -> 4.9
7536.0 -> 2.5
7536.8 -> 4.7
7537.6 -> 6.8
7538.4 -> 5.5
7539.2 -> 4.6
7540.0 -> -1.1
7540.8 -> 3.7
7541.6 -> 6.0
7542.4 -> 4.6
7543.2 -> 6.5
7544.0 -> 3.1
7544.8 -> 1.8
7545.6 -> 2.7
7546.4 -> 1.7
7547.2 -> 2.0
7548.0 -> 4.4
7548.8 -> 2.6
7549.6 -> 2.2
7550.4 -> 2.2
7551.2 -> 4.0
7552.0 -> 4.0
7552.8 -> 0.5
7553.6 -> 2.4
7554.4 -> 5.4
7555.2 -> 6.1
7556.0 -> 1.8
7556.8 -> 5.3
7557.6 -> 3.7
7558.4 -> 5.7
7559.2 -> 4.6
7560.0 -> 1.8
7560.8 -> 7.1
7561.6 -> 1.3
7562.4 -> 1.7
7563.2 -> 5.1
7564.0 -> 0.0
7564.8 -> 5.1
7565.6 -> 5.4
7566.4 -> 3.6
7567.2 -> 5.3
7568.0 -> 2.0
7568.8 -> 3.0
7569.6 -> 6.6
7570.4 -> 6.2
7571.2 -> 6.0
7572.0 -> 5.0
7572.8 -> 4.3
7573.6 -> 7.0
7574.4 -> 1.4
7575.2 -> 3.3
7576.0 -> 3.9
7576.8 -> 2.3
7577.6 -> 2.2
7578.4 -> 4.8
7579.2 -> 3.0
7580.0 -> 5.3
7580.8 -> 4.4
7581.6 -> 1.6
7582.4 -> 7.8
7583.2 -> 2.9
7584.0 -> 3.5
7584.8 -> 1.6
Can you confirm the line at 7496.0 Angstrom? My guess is [S II]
